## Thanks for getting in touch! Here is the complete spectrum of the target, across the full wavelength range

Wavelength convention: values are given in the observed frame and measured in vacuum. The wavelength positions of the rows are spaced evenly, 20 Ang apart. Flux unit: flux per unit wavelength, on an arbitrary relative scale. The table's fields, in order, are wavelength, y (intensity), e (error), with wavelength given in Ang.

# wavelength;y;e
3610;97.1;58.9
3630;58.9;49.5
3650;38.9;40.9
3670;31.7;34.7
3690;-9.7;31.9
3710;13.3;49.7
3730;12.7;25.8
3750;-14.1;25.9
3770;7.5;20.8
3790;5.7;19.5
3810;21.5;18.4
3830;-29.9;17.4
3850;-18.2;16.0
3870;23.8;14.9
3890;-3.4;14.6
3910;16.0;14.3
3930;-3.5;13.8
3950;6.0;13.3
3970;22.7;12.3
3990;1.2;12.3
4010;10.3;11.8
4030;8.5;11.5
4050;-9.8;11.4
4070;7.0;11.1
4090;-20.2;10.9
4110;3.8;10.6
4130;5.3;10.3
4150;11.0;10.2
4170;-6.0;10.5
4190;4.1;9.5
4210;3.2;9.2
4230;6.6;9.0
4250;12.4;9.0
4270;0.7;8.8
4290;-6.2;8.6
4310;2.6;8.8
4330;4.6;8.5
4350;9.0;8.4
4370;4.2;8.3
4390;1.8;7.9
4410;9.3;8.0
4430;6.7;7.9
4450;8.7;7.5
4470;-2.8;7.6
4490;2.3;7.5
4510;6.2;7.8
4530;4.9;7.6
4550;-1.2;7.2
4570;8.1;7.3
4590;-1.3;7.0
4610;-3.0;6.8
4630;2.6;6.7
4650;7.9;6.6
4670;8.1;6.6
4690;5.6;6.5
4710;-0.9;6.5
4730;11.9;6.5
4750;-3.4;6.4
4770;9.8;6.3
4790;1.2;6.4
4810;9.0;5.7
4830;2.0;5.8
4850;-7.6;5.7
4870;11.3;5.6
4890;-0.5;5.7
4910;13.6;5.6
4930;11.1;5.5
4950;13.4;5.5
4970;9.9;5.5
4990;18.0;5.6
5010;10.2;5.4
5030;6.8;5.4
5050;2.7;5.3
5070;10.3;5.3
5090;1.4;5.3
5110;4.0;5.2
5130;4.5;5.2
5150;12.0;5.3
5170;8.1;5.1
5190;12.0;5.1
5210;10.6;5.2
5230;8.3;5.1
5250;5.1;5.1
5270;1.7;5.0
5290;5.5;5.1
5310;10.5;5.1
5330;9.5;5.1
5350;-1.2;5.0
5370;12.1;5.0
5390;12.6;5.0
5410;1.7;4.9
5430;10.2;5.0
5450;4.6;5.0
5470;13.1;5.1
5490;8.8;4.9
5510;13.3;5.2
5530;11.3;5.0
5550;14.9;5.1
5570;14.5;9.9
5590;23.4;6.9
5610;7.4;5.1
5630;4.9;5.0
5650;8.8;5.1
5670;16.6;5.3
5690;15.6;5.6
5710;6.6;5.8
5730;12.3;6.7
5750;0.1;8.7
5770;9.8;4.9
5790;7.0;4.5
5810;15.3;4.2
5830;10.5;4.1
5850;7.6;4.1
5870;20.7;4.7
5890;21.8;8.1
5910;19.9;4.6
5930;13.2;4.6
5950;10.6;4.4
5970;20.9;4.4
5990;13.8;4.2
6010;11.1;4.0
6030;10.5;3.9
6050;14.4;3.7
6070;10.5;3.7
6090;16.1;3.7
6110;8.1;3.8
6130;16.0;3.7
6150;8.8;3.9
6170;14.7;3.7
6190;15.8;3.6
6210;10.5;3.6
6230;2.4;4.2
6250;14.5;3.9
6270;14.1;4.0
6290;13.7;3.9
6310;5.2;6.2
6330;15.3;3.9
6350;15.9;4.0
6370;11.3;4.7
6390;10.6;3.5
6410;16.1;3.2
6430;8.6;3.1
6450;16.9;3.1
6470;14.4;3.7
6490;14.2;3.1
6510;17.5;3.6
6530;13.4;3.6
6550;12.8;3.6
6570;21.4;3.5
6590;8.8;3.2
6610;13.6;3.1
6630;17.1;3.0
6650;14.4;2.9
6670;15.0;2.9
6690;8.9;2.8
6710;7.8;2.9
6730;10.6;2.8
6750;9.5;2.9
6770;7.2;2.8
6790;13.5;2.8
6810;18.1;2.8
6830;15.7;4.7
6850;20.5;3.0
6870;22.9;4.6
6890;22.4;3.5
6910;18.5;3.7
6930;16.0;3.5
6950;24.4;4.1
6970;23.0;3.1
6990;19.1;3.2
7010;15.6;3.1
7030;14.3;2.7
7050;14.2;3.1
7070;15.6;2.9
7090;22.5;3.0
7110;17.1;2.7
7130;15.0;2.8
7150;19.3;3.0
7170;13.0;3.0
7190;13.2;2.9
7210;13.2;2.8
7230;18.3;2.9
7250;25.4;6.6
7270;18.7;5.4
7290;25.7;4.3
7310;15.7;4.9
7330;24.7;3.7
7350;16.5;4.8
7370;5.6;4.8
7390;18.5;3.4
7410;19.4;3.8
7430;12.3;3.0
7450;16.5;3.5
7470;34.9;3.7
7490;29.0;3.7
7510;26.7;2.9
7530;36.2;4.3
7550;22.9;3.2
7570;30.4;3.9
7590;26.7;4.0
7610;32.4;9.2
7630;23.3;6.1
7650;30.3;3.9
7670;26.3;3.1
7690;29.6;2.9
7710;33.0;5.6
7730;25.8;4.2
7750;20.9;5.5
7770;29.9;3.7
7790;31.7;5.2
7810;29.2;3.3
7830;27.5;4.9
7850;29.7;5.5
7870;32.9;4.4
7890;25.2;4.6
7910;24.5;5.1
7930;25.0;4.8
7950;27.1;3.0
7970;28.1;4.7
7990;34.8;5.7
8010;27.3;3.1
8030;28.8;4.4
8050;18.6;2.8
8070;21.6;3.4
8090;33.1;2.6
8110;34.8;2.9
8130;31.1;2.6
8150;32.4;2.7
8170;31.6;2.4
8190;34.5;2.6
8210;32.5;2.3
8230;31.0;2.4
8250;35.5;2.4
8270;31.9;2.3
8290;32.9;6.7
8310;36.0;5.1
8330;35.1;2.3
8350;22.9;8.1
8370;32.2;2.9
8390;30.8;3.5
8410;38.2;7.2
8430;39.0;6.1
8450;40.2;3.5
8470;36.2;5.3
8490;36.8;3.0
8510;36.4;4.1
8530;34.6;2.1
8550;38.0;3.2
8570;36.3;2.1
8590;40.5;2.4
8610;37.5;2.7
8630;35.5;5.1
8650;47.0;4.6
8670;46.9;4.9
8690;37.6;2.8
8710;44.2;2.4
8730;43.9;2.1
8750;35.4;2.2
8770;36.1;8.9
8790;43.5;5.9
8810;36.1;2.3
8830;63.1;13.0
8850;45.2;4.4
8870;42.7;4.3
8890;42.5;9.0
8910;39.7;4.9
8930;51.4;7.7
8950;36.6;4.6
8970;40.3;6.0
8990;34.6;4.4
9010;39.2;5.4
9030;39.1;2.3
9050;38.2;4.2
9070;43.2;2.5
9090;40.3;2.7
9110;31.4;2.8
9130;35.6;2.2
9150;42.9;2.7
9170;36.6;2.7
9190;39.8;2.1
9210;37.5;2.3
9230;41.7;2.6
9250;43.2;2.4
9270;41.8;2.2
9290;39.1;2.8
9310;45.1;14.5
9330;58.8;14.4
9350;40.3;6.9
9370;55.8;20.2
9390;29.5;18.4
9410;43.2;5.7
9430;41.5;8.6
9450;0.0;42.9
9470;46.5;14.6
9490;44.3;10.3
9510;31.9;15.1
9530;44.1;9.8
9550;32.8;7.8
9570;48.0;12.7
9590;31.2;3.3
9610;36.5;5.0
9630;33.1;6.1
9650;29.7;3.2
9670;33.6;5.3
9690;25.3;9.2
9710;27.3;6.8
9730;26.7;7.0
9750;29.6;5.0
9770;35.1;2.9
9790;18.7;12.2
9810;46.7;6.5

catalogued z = 0.873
